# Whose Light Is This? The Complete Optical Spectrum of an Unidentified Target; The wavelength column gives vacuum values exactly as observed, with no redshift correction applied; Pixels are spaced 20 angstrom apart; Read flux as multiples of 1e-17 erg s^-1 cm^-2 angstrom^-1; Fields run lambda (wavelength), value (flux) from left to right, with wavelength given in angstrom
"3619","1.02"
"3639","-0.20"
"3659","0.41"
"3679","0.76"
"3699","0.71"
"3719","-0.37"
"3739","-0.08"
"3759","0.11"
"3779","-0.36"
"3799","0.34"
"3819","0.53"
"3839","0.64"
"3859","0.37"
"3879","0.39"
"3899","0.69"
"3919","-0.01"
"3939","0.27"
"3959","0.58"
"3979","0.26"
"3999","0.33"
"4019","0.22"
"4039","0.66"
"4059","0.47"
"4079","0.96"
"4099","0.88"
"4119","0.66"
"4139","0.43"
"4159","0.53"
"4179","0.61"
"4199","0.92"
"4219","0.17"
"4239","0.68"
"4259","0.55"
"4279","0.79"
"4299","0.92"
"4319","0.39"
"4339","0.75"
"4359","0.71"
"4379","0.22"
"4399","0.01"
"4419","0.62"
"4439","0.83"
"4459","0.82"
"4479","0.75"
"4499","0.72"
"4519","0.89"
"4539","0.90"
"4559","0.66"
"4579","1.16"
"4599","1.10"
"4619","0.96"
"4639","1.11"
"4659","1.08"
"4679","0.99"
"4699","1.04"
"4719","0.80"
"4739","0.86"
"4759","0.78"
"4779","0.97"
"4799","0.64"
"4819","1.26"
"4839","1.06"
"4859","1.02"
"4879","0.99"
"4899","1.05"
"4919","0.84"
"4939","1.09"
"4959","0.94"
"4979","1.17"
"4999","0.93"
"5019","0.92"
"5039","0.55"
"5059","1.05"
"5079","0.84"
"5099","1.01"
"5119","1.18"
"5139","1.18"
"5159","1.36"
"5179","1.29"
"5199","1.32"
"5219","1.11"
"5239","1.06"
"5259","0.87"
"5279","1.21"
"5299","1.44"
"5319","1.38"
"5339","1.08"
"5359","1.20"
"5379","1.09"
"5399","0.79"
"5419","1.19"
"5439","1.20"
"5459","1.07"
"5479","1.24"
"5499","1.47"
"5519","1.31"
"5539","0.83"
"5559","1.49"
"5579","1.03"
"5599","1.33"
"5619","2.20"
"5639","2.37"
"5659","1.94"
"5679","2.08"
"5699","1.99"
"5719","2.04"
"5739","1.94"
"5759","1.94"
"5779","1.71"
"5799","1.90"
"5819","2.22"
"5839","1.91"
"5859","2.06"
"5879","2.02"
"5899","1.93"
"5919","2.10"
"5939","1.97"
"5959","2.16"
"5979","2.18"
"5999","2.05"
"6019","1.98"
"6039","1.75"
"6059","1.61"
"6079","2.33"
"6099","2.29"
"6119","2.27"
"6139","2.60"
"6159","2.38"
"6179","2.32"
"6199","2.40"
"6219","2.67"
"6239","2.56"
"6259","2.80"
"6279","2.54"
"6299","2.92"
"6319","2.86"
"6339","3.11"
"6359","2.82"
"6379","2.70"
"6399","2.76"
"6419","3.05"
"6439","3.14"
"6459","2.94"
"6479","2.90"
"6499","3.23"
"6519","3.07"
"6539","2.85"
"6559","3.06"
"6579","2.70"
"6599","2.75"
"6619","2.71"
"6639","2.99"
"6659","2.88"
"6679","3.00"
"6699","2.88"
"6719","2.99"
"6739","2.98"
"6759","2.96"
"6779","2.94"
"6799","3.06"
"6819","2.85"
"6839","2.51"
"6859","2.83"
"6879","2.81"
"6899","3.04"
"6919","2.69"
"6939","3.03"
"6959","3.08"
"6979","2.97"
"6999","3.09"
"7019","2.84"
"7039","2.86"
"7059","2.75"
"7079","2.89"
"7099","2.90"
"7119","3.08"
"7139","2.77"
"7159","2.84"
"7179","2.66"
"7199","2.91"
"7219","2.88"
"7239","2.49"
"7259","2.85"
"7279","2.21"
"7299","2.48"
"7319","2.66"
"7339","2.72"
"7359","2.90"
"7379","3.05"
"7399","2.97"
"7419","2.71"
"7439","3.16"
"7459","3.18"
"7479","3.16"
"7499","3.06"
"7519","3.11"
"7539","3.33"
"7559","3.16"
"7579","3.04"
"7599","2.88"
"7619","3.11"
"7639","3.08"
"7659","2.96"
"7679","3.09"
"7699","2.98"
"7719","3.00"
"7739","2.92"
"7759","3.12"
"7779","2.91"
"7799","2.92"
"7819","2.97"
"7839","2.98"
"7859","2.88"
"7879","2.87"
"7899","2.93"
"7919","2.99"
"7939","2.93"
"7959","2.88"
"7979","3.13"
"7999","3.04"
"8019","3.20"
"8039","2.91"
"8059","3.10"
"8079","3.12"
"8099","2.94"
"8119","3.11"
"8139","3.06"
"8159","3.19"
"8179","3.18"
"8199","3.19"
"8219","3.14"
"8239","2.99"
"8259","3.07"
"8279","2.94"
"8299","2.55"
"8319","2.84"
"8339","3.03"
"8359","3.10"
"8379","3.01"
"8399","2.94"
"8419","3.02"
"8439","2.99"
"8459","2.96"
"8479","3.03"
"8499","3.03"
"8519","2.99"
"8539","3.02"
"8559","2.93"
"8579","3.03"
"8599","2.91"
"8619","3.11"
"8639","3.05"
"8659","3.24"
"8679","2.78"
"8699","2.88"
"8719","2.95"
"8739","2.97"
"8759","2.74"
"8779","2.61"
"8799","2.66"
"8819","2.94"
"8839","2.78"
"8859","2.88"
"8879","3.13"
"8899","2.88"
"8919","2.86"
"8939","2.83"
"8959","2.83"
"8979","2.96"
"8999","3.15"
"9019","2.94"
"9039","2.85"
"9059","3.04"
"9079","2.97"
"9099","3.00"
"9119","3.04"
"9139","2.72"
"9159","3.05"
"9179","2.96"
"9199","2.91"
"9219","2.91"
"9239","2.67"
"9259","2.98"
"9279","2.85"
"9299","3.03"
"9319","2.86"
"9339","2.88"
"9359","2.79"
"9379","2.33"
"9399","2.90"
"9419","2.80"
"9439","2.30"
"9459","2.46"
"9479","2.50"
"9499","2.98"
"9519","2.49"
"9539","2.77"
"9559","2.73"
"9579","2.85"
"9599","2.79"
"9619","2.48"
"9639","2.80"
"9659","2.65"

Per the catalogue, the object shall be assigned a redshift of 0.407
